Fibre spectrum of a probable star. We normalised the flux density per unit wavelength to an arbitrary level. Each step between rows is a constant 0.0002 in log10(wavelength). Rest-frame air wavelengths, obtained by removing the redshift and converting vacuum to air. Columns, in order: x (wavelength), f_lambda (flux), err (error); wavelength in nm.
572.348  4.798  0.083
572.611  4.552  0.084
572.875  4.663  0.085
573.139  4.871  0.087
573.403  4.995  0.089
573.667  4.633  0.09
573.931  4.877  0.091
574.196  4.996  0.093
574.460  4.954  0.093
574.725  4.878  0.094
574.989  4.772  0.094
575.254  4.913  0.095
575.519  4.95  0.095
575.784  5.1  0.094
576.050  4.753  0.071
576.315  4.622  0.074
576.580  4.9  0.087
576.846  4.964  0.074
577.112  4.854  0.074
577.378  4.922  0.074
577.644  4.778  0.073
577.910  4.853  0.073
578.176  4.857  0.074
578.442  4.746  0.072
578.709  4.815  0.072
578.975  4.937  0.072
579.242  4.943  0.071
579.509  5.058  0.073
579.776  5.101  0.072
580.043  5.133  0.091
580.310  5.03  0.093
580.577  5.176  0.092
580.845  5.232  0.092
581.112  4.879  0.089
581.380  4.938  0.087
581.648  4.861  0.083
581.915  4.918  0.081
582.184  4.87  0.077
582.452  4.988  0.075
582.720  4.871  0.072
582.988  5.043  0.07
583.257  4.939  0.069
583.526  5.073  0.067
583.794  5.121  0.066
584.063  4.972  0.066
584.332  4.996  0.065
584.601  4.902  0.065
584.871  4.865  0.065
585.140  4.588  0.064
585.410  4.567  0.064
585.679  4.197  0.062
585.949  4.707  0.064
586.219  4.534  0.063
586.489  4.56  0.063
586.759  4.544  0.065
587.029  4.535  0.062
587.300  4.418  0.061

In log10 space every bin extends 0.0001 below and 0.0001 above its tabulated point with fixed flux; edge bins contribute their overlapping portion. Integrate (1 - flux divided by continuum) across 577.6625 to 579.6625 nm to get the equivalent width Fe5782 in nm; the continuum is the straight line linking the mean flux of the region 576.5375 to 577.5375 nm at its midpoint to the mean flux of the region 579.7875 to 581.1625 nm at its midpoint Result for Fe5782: 0.046 nm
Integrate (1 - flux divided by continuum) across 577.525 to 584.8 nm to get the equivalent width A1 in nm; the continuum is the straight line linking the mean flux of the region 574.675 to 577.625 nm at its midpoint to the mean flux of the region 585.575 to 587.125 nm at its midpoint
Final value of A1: -0.41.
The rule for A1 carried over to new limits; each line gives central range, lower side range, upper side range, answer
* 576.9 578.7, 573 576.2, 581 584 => 0.03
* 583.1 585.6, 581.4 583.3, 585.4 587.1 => -0.08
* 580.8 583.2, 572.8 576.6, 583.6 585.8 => -0.07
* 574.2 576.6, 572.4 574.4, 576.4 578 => -0.02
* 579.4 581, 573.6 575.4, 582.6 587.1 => -0.10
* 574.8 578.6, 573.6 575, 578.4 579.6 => 0.02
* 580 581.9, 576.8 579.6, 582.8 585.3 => -0.05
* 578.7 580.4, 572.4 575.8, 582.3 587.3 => -0.07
